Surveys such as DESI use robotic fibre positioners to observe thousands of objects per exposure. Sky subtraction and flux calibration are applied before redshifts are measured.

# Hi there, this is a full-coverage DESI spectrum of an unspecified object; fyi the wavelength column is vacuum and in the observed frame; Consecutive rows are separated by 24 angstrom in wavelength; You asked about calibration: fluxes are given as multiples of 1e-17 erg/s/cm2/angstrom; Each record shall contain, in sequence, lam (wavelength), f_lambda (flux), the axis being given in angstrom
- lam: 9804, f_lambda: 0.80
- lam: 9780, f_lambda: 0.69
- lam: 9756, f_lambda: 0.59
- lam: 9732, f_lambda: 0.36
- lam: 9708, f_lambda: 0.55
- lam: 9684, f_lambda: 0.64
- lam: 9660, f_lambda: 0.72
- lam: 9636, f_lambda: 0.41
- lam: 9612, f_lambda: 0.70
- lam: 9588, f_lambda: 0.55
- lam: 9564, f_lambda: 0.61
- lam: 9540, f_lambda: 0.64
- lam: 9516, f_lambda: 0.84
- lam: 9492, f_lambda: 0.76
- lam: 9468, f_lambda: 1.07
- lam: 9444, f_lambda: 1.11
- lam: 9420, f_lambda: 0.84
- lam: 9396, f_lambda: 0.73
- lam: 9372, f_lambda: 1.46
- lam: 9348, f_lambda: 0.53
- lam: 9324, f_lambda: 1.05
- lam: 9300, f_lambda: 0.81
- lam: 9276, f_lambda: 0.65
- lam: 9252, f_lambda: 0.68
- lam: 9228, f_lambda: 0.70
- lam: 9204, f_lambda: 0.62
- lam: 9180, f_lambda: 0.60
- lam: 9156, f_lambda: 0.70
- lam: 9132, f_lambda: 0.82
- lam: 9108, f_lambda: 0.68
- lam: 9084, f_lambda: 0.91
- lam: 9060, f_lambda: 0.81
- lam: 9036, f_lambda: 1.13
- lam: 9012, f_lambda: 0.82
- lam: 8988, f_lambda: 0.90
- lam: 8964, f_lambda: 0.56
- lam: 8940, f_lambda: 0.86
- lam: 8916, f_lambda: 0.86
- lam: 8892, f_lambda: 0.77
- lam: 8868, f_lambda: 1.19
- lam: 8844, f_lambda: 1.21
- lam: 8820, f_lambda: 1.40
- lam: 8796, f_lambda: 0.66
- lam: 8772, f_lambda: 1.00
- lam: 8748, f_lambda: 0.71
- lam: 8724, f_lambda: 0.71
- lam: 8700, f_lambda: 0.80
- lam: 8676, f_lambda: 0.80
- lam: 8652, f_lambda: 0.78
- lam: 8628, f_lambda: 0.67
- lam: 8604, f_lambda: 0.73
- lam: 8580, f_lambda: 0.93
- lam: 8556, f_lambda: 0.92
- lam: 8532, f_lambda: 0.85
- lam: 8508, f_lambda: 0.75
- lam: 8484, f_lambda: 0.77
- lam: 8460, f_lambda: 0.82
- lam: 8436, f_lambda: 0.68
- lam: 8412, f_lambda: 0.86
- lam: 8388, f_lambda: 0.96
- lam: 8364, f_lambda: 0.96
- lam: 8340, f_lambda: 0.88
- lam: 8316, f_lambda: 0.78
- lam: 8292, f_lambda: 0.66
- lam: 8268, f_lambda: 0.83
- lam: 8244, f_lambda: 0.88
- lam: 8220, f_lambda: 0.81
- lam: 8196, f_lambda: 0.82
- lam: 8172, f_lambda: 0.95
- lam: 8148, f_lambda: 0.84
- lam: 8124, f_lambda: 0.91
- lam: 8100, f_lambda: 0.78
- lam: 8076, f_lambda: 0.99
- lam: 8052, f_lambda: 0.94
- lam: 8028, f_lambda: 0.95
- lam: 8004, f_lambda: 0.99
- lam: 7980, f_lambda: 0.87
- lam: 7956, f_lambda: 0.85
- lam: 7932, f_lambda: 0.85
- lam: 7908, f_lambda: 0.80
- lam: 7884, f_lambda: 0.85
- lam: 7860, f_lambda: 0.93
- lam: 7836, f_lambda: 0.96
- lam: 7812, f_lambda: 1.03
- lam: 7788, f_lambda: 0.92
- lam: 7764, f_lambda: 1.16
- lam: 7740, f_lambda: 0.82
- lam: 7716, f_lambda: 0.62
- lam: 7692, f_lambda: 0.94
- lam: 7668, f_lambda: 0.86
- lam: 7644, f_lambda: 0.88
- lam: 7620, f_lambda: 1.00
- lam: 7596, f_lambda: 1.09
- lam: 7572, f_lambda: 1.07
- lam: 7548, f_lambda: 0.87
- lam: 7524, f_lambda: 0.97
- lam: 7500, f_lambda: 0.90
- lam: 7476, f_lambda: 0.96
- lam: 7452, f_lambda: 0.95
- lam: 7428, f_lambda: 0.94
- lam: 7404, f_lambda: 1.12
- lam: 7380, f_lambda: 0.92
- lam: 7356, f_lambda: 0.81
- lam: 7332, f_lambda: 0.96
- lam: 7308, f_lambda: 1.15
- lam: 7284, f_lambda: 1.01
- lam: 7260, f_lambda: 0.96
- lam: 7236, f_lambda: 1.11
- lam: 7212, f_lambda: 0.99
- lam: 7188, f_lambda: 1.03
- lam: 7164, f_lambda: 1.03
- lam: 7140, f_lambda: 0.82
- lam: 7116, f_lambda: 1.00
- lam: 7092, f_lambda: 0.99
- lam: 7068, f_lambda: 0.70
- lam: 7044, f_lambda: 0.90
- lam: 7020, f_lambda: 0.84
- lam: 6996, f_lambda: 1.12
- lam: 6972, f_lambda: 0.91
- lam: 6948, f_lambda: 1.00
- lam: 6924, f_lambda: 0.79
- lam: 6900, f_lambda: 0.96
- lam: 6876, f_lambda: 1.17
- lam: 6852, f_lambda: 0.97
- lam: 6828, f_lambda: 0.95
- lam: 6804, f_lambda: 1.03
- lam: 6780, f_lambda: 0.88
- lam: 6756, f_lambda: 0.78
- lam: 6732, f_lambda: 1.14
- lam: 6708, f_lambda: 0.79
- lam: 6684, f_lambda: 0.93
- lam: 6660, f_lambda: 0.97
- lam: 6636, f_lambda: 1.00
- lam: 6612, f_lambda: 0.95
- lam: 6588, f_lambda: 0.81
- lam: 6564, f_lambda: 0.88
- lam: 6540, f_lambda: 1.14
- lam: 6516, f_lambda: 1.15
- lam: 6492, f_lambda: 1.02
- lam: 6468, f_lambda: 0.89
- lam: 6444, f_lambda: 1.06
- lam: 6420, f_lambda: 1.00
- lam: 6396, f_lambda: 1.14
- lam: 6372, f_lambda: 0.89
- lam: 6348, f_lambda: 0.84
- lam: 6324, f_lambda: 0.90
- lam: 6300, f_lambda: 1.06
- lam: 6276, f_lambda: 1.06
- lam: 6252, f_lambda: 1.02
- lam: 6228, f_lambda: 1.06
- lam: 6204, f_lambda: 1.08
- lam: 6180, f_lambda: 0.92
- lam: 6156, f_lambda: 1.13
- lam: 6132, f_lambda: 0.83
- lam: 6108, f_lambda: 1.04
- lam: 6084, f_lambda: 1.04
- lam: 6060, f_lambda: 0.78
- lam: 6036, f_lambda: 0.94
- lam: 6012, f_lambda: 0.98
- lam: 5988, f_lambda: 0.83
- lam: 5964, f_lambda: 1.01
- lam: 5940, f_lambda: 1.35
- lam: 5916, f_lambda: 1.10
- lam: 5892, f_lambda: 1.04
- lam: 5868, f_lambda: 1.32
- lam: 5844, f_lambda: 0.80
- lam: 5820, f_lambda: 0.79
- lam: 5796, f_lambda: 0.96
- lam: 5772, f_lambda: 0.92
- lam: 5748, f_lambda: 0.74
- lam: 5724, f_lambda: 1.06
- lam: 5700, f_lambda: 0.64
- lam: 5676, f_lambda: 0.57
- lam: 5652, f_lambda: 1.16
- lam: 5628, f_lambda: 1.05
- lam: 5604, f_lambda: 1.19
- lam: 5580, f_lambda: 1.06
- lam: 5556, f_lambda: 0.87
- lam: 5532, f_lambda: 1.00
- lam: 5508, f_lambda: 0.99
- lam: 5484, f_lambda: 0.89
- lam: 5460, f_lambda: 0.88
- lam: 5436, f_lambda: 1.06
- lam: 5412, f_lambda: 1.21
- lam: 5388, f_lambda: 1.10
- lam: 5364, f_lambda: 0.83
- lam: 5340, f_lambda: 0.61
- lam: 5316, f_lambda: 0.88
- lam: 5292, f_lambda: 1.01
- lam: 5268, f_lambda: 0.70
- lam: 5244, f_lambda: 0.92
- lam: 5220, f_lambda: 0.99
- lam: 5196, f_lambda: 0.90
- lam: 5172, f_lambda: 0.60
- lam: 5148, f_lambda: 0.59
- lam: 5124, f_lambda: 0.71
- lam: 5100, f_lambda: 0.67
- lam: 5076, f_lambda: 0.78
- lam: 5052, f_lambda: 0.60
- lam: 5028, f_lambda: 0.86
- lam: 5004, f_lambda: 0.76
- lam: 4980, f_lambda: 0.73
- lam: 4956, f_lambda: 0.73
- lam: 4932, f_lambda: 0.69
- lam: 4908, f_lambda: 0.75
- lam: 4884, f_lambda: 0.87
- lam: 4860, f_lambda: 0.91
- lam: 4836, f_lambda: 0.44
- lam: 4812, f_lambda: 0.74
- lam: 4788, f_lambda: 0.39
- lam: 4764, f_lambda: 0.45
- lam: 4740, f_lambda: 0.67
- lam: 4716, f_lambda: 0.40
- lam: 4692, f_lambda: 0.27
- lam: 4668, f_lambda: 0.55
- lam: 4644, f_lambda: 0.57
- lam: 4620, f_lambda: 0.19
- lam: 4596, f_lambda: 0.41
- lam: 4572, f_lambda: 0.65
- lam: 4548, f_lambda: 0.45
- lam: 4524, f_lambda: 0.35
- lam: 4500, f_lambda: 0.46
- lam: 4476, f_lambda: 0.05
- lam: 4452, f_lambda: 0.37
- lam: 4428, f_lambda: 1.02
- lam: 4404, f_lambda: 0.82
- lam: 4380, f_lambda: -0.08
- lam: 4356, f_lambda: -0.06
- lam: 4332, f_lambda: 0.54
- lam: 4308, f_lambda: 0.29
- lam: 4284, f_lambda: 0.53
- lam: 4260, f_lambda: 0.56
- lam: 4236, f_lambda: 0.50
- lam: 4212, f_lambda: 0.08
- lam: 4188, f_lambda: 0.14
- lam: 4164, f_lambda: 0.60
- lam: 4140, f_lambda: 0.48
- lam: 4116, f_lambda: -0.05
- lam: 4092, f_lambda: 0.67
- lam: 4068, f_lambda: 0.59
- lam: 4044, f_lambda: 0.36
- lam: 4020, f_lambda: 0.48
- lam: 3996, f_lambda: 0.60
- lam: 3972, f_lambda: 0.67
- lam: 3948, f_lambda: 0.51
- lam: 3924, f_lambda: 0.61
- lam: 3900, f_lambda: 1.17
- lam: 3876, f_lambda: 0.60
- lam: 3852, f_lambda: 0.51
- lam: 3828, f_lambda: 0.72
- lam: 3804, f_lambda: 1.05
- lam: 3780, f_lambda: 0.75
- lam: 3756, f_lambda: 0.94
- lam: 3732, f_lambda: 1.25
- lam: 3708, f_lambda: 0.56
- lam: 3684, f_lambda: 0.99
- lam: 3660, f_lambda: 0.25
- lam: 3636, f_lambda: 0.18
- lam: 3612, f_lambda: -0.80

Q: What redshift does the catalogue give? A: 0.345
